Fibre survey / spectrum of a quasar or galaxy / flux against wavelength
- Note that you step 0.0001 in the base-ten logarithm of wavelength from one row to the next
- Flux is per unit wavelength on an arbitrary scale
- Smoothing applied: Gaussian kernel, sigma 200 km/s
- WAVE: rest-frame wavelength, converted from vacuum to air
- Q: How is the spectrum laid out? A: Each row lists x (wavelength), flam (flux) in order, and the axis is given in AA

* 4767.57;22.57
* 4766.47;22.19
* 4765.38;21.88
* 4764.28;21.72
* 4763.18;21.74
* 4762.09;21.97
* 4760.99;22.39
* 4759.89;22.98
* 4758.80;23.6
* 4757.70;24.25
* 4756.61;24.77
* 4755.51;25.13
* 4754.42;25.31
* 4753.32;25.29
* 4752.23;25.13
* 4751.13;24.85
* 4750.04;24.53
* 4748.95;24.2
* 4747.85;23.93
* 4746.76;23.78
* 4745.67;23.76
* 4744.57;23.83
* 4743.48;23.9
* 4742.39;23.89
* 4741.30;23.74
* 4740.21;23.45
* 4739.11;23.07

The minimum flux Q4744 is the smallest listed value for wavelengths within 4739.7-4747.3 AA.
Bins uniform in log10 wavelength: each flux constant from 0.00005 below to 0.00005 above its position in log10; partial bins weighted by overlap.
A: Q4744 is 23.45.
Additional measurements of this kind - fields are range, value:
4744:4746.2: 23.76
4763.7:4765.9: 21.72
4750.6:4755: 24.85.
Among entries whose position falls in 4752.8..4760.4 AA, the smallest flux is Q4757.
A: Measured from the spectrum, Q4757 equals 22.98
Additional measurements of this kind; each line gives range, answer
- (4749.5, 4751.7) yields 24.53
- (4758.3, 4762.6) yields 21.97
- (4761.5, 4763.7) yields 21.74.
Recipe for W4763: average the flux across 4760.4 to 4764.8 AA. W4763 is 21.9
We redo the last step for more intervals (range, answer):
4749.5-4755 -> 25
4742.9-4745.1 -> 23.9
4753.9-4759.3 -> 24.6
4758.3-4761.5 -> 23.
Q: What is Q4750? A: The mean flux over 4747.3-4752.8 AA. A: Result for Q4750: 24.5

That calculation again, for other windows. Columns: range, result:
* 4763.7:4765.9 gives 21.7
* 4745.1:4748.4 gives 23.8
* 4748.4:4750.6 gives 24.4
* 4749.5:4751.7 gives 24.7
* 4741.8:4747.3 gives 23.8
